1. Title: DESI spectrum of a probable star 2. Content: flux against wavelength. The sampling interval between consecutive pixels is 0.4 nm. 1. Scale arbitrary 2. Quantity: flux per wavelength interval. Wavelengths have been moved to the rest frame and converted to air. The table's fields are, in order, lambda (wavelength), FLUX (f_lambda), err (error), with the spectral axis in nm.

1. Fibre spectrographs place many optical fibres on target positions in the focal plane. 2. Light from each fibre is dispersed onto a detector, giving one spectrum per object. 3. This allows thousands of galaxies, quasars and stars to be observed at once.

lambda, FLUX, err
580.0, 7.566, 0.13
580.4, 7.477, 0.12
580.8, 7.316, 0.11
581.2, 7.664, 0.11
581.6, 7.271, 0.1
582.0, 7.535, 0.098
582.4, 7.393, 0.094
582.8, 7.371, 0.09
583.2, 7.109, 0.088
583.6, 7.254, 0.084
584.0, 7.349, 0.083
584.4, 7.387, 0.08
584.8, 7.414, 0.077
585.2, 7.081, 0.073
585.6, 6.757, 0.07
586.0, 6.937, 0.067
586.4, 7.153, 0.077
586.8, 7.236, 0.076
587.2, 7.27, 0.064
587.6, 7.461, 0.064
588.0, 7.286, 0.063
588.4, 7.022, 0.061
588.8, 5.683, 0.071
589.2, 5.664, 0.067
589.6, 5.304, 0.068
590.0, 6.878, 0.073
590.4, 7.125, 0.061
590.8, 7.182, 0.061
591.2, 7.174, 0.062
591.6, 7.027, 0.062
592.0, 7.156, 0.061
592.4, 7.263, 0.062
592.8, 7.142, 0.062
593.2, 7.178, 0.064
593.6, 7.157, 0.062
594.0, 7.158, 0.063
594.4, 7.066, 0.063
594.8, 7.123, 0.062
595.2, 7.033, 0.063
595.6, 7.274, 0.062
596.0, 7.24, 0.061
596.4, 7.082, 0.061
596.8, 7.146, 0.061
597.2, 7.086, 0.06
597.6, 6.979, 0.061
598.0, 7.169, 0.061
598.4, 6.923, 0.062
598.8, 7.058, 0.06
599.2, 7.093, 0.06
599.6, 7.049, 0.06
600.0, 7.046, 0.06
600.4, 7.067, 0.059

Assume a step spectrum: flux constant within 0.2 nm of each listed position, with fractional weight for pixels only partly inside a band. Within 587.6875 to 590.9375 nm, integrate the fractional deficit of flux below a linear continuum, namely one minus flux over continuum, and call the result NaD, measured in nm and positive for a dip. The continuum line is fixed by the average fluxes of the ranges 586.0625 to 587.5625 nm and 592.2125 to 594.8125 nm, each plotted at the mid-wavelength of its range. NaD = 0.297 nm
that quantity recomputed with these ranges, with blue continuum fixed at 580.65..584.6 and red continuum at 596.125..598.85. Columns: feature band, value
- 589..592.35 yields 0.23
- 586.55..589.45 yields 0.19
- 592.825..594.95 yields 0.00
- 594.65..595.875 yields -0.01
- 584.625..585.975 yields 0.05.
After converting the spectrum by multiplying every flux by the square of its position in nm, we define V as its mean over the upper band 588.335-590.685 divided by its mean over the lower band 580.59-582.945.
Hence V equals 0.87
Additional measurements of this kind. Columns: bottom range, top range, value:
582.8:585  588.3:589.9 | 0.82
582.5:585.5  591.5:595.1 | 1.01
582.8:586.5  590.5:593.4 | 1.02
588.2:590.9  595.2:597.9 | 1.14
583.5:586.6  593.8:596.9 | 1.03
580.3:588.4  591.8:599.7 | 1.02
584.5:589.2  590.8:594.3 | 1.05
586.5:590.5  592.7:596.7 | 1.09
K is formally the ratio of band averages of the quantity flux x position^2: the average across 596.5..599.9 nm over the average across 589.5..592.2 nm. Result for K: 1.05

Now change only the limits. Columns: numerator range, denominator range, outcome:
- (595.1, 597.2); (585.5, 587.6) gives 1.04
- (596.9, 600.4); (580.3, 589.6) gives 1.04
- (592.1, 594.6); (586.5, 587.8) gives 1.00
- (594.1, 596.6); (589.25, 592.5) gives 1.06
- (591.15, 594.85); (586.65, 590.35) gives 1.09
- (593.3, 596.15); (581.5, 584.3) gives 1.02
